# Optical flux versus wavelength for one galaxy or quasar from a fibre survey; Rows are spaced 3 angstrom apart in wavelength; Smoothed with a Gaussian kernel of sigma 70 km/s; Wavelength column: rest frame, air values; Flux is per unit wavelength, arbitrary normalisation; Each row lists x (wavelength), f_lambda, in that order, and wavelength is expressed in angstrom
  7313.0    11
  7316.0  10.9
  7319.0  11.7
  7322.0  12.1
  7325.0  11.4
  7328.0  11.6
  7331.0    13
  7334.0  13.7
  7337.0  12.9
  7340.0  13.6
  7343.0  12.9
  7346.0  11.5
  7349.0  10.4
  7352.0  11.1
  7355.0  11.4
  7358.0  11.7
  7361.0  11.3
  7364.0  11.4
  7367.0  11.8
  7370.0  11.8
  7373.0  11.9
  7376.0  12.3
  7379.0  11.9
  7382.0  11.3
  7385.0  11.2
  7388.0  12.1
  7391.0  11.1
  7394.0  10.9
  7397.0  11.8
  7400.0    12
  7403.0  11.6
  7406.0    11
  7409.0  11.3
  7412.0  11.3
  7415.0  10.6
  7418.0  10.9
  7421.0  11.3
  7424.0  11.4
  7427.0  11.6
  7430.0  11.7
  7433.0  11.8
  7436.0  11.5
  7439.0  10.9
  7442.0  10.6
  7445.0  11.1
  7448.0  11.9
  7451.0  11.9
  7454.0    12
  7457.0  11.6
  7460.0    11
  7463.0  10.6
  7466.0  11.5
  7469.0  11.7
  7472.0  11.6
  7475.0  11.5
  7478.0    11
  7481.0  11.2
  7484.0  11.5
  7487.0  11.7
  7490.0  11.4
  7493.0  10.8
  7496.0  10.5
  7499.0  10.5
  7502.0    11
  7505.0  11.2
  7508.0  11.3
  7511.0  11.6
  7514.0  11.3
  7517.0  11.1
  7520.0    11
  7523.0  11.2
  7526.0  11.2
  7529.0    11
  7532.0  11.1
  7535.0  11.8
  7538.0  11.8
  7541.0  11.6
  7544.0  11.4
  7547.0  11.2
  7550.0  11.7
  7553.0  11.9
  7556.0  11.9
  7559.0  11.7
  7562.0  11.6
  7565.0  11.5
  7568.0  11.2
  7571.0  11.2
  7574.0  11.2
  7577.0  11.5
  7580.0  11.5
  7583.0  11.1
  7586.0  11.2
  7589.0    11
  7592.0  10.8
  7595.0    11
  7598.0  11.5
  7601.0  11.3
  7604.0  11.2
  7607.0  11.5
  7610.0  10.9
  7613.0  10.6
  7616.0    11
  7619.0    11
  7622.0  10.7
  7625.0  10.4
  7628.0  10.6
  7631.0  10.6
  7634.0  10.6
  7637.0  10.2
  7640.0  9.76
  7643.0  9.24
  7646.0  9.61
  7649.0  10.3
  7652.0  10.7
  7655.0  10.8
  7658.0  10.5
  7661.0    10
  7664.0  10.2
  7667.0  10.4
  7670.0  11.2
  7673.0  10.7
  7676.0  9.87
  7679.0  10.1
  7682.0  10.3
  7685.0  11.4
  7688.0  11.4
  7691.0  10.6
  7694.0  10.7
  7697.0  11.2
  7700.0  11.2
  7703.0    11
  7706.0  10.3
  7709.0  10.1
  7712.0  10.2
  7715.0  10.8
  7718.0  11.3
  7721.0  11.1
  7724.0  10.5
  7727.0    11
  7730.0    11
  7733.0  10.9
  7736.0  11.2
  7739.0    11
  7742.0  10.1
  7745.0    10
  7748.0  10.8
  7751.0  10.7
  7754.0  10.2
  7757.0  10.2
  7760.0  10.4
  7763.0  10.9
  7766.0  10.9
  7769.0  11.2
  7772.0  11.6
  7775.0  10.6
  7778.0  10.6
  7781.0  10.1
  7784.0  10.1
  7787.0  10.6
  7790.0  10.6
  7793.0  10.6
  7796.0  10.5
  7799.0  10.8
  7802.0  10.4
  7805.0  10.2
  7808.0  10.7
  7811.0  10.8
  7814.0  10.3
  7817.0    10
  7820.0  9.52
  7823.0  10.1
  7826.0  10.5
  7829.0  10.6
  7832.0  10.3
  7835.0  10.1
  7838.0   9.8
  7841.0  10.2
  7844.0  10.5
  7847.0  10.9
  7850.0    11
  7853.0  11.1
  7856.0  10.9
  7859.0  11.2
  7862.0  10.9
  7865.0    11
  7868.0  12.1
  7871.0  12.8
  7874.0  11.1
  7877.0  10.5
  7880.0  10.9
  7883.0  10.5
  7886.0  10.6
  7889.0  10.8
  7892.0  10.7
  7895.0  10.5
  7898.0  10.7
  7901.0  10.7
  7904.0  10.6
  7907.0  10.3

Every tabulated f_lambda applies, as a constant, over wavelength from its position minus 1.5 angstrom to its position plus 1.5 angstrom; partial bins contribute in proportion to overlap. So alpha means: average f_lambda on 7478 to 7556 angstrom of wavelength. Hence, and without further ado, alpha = 11.3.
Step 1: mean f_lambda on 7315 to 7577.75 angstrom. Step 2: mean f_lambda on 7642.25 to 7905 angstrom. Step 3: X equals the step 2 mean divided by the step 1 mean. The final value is 0.93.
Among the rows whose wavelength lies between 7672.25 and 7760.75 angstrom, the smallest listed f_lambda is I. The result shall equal 9.87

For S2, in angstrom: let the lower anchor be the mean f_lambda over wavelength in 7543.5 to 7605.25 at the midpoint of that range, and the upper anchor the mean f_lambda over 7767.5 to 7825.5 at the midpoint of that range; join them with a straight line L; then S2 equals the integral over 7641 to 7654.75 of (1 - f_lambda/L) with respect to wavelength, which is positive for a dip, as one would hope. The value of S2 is 1.3 angstrom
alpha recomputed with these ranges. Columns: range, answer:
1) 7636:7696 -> 10.4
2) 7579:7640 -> 10.9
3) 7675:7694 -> 10.6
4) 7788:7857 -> 10.5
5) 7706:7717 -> 10.4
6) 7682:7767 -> 10.7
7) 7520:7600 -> 11.4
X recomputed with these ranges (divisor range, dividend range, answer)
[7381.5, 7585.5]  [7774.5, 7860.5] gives 0.92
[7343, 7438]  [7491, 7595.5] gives 0.98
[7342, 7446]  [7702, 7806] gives 0.93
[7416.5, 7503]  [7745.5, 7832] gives 0.93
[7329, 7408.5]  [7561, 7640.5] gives 0.93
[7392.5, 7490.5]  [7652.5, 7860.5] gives 0.93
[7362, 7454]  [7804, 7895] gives 0.93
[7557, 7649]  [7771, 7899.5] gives 0.98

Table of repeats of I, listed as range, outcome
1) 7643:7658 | 9.24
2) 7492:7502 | 10.5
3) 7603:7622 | 10.6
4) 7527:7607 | 10.8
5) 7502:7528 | 11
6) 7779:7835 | 9.52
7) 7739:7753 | 10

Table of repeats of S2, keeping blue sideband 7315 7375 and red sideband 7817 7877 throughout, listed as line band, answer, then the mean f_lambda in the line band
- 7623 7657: 2.91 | 10.3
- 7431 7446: 0.64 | 11.2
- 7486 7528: 1.52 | 11.1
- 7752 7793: 1.13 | 10.6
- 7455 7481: 0.69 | 11.3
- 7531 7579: -0.41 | 11.5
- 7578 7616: 0.65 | 11.1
